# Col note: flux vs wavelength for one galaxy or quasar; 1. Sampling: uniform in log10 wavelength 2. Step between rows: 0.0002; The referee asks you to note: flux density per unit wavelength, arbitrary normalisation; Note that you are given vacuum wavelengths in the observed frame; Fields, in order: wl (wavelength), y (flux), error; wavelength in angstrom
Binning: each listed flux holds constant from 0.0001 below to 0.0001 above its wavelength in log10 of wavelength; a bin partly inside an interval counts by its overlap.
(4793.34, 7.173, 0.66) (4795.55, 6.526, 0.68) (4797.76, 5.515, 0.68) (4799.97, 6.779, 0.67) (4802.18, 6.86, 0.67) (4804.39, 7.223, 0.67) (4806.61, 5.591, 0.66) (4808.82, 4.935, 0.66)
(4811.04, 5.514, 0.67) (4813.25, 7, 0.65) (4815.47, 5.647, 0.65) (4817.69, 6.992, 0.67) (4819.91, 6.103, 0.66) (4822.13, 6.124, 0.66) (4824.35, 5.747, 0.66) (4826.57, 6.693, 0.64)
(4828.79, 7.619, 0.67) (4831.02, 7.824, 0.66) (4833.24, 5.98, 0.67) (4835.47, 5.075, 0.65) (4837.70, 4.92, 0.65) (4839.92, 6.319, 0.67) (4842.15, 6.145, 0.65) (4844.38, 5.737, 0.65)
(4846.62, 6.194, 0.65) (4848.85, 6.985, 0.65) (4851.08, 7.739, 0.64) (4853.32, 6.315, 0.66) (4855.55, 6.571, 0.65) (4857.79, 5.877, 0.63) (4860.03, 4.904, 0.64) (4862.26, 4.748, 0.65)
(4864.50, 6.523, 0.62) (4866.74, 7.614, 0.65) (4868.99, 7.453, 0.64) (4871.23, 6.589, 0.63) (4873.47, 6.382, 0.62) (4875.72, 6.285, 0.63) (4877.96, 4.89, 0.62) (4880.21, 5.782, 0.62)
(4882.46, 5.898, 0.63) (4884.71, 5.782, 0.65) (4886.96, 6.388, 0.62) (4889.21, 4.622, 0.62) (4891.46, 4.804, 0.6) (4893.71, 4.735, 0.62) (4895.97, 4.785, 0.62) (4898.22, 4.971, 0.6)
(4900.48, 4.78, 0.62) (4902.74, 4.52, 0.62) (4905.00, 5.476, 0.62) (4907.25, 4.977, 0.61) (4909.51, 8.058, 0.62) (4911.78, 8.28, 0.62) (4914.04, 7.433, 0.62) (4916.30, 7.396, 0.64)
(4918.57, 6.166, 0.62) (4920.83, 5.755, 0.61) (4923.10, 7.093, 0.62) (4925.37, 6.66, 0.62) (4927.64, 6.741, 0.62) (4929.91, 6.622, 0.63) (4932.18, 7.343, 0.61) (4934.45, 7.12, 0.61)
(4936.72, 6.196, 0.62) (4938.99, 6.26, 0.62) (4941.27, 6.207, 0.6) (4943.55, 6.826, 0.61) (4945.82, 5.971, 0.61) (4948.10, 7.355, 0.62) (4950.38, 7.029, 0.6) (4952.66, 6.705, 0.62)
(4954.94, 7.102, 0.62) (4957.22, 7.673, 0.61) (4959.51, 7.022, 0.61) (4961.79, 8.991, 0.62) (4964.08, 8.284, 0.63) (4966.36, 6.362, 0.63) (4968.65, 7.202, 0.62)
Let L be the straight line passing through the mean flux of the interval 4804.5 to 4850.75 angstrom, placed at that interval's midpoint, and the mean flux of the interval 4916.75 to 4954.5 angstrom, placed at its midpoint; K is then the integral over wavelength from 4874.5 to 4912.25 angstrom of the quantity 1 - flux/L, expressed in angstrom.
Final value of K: 5.44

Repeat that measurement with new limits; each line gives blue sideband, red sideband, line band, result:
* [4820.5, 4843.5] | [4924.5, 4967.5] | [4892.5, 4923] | 3.4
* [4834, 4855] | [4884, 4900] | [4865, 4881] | -2.6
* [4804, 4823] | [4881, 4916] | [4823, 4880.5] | -3.3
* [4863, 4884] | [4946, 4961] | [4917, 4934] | 0.4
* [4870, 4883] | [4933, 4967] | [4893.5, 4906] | 2.8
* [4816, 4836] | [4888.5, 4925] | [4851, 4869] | -0.1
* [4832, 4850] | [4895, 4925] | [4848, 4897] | 0.4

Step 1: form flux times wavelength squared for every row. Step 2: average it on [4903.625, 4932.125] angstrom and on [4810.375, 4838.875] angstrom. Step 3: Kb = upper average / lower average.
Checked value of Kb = 1.1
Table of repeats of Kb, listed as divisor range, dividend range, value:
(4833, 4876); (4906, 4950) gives 1.12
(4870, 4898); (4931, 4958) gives 1.25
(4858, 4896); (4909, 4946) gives 1.20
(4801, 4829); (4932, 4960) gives 1.15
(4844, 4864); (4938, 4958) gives 1.15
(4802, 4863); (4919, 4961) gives 1.14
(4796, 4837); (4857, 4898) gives 0.94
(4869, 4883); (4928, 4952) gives 1.13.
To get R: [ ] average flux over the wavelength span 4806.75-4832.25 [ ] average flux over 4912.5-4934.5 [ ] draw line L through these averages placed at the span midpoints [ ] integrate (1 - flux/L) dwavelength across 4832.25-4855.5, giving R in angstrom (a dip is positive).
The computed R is 1.1 angstrom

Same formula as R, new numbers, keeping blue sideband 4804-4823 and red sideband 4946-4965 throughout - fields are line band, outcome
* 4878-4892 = 2.6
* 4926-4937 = 0.5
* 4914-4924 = 0.6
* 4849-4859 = -0.3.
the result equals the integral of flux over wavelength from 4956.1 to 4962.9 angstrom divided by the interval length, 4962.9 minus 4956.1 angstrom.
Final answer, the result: 7.89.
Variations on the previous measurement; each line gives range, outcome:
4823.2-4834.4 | 6.77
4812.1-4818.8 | 6.54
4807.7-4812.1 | 5.22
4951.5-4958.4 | 7.16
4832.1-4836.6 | 5.54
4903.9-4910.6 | 6.17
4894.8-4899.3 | 4.88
